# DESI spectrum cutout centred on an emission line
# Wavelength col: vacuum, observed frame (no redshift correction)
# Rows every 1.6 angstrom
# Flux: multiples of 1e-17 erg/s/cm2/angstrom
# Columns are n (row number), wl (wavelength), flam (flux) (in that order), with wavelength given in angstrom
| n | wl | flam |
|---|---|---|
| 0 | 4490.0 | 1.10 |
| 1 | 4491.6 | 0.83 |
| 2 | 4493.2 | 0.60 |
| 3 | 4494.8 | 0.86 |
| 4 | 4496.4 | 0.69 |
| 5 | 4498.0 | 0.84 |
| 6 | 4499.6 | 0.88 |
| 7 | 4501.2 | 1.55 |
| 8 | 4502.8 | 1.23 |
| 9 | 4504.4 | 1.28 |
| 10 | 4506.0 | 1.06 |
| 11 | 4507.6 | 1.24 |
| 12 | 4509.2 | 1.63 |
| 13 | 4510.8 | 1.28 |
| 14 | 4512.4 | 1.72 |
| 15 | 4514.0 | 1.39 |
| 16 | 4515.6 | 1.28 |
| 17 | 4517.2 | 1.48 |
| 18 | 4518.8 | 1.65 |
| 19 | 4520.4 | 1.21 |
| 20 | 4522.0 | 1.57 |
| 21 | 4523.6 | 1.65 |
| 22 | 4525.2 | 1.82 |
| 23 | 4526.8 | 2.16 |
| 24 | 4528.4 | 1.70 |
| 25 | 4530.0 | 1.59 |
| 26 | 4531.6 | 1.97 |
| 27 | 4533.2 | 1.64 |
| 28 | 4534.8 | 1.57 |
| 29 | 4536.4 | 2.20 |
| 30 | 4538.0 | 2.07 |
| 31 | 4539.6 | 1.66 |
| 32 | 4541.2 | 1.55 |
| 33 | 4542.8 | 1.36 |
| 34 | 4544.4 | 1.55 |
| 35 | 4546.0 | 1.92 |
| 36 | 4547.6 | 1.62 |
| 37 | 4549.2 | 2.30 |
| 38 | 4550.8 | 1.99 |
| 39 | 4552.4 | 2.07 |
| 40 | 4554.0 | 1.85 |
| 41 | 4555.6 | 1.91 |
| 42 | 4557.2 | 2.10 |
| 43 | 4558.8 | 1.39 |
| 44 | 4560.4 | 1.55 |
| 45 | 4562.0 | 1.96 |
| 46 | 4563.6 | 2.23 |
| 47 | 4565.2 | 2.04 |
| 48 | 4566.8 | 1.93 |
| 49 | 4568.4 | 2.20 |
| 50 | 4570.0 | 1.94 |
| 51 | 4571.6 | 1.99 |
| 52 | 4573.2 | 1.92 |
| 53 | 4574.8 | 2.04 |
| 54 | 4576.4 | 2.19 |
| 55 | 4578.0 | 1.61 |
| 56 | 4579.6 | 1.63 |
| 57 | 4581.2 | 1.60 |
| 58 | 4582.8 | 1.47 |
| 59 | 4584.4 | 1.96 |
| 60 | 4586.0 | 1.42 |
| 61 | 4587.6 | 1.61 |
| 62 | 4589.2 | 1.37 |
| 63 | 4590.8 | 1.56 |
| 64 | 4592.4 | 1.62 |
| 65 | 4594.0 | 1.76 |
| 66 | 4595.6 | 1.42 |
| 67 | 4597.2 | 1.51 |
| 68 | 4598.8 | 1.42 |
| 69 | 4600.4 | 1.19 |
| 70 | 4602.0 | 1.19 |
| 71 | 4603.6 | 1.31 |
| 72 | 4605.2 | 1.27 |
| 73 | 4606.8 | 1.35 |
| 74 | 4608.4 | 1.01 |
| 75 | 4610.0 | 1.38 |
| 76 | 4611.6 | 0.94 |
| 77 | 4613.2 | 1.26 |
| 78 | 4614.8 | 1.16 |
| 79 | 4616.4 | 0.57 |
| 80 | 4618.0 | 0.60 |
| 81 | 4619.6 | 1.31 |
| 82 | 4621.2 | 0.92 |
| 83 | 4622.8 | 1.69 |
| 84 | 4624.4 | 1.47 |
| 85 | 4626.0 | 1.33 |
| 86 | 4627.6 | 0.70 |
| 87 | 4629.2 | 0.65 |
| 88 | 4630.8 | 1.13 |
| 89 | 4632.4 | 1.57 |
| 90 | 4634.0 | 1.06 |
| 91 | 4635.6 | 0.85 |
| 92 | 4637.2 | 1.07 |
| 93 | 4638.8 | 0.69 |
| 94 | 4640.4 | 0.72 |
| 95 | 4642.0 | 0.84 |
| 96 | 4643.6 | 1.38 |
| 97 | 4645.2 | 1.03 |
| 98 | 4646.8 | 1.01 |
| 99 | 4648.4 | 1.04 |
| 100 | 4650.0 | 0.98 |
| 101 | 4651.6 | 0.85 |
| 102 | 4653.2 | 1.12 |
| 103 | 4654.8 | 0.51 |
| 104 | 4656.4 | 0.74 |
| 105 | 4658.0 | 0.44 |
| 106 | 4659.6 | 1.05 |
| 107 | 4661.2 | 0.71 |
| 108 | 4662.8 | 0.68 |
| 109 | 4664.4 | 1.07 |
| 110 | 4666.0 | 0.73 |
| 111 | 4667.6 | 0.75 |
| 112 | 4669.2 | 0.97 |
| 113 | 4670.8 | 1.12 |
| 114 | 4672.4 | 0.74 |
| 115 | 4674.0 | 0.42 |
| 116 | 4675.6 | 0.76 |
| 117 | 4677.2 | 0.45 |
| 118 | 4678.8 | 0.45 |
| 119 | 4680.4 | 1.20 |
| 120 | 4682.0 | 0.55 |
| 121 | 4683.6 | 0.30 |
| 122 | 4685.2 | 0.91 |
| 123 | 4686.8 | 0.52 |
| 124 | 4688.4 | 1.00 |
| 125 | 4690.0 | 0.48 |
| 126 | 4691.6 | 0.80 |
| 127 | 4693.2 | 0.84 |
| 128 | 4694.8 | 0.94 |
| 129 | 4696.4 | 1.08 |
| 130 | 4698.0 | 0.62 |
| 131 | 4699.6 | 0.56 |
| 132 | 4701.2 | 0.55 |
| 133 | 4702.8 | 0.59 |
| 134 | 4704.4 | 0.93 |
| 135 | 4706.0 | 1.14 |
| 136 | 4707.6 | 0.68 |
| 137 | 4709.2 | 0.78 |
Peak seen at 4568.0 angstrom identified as C III]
